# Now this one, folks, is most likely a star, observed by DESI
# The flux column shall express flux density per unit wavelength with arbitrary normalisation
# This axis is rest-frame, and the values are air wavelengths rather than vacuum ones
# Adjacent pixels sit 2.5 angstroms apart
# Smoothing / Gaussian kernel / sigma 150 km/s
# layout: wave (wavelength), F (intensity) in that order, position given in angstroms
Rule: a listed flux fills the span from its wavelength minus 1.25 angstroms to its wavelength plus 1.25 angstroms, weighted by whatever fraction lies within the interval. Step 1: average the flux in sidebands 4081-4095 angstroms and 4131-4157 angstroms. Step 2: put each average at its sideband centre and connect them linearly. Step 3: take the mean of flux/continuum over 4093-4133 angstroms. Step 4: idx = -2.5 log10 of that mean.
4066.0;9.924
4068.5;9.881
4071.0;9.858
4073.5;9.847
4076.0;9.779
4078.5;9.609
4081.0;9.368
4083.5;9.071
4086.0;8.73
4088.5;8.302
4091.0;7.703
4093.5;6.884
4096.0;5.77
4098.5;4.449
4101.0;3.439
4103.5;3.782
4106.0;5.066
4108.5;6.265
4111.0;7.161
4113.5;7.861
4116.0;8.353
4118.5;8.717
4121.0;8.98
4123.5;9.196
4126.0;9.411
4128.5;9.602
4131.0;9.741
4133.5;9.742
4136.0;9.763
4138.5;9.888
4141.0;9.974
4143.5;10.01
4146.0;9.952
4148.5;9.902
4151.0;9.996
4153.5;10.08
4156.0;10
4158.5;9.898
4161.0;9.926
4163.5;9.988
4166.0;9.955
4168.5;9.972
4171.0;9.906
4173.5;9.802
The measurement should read 0.24 mag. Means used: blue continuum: 8.21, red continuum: 9.92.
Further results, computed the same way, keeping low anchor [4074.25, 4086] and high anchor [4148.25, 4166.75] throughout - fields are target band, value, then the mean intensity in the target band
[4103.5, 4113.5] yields 0.498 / 6.08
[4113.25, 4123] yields 0.129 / 8.6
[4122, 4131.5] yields 0.033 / 9.45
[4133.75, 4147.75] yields -0.006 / 9.9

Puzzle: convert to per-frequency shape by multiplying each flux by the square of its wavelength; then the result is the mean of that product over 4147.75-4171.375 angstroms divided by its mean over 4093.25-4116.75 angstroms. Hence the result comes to 1.76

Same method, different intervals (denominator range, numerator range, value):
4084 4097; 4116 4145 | 1.27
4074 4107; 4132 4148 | 1.42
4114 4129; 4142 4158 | 1.13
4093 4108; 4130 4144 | 2.06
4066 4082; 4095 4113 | 0.55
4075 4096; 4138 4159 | 1.21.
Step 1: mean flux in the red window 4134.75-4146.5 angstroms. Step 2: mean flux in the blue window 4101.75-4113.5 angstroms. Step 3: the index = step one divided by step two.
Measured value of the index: 1.73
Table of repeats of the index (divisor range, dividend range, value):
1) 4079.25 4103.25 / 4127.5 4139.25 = 1.39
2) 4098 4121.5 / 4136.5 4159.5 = 1.56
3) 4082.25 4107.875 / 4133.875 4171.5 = 1.57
